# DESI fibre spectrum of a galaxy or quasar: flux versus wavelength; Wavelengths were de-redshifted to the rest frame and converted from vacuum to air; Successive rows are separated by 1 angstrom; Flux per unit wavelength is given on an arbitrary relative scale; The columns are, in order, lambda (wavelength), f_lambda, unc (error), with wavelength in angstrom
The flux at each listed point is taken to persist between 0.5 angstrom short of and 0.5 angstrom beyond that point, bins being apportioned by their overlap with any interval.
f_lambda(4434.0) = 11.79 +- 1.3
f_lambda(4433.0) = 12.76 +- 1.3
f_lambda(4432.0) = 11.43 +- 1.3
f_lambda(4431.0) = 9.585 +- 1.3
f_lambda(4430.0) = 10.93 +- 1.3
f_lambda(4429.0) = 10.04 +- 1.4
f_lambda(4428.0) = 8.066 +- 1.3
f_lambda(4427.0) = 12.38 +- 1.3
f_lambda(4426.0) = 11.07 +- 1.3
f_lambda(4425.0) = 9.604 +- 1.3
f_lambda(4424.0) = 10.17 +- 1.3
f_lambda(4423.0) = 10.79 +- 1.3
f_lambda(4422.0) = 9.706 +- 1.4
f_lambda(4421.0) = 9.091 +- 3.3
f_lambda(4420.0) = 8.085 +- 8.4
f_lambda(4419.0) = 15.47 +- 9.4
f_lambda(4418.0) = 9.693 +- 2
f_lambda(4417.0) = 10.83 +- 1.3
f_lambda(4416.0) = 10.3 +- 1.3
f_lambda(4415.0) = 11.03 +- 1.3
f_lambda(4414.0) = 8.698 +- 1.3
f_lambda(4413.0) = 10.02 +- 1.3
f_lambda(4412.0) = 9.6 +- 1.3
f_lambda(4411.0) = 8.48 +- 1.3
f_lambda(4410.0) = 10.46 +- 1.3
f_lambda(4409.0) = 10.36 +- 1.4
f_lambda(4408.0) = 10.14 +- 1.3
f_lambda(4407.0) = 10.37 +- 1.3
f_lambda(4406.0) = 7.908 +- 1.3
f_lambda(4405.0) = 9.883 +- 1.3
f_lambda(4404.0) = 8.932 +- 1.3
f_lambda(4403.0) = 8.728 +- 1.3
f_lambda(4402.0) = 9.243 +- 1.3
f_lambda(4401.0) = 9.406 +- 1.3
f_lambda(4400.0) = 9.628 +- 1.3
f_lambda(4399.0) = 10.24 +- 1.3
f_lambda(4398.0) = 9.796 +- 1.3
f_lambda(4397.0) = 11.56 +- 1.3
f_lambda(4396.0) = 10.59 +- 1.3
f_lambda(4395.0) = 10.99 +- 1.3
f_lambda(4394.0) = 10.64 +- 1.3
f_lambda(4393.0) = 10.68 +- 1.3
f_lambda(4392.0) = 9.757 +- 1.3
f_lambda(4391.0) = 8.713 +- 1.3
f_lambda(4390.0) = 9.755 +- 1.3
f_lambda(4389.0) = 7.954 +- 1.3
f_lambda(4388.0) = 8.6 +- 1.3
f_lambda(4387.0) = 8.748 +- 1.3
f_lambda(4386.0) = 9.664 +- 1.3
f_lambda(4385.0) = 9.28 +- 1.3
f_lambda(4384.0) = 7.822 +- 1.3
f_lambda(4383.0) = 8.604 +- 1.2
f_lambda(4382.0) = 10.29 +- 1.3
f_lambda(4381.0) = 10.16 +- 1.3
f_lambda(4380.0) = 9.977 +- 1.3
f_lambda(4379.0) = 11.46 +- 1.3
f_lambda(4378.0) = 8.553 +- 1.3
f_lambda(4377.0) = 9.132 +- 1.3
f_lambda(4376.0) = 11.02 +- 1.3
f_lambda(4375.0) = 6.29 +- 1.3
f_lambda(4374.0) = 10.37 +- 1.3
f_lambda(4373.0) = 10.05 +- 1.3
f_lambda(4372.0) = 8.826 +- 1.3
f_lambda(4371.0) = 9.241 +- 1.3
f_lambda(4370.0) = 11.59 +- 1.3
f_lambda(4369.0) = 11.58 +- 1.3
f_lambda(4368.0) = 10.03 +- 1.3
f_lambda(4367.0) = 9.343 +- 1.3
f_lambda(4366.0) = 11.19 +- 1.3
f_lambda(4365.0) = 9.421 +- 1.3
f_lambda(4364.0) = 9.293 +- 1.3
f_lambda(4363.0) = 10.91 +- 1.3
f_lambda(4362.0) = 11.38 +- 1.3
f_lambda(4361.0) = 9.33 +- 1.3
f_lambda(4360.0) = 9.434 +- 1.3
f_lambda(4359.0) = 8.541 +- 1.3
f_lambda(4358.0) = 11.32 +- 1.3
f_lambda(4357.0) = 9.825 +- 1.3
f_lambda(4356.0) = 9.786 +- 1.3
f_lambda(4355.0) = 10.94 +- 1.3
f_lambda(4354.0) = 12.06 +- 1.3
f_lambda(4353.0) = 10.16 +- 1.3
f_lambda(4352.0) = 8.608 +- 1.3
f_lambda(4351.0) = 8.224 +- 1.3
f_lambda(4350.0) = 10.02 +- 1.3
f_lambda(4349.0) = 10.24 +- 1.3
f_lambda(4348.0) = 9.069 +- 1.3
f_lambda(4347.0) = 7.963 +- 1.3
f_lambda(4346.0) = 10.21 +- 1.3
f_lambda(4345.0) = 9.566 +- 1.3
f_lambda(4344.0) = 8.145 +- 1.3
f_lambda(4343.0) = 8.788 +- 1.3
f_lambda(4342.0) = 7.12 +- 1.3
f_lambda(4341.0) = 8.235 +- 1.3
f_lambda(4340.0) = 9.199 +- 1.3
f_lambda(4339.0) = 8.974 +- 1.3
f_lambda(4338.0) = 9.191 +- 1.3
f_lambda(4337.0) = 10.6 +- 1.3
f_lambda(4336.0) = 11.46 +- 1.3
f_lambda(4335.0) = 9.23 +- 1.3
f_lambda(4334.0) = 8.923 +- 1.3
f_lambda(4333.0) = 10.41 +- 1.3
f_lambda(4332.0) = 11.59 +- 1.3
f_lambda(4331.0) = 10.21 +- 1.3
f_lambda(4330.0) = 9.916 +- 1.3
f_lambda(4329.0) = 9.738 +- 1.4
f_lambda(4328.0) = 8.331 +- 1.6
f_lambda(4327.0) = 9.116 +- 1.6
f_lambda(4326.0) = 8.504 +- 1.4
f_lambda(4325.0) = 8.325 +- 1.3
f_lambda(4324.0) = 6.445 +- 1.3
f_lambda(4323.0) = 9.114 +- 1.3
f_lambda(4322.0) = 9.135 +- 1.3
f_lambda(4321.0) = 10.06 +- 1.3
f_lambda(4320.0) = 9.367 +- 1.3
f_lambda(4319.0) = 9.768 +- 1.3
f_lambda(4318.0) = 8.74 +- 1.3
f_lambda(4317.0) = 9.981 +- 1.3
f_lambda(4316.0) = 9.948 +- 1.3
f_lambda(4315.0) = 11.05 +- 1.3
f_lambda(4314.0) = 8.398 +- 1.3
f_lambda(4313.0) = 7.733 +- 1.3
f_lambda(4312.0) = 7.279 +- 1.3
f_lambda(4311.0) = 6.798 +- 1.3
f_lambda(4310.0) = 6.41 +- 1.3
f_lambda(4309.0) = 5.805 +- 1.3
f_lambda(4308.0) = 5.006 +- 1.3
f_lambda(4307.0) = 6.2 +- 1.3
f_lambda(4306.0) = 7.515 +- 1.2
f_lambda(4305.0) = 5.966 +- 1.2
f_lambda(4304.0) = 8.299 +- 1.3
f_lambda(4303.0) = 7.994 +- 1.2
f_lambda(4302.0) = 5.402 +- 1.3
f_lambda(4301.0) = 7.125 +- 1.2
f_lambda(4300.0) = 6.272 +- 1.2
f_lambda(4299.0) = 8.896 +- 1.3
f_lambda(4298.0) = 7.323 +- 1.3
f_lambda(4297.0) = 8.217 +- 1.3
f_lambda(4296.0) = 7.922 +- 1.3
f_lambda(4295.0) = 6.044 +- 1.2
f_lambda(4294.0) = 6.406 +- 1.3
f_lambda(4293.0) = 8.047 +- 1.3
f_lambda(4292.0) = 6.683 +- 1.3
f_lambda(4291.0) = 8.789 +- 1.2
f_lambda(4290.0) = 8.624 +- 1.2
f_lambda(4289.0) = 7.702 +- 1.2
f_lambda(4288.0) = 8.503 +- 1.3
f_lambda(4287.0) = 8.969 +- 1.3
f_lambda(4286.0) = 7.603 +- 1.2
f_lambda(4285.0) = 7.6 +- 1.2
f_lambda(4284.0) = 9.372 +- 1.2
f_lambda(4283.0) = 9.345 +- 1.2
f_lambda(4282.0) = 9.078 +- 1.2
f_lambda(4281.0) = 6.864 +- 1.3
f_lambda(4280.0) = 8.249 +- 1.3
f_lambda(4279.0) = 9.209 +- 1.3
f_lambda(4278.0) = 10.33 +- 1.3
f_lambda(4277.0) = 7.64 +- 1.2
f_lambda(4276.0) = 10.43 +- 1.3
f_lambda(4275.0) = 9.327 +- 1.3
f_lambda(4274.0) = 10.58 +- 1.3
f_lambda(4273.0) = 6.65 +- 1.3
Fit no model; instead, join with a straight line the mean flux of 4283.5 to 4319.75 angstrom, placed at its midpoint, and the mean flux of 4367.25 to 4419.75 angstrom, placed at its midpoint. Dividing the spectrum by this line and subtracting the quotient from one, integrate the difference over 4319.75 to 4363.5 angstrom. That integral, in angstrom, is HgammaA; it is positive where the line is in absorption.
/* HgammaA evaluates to -4.3 angstrom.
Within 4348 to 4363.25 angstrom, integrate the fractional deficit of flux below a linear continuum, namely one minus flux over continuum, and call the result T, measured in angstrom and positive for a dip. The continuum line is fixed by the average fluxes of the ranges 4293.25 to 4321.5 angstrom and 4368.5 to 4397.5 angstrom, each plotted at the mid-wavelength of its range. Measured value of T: -1.7 angstrom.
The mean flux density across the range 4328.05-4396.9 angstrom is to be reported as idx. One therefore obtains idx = 9.69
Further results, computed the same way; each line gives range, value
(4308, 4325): 8.39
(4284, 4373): 8.84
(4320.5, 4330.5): 8.87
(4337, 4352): 8.97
